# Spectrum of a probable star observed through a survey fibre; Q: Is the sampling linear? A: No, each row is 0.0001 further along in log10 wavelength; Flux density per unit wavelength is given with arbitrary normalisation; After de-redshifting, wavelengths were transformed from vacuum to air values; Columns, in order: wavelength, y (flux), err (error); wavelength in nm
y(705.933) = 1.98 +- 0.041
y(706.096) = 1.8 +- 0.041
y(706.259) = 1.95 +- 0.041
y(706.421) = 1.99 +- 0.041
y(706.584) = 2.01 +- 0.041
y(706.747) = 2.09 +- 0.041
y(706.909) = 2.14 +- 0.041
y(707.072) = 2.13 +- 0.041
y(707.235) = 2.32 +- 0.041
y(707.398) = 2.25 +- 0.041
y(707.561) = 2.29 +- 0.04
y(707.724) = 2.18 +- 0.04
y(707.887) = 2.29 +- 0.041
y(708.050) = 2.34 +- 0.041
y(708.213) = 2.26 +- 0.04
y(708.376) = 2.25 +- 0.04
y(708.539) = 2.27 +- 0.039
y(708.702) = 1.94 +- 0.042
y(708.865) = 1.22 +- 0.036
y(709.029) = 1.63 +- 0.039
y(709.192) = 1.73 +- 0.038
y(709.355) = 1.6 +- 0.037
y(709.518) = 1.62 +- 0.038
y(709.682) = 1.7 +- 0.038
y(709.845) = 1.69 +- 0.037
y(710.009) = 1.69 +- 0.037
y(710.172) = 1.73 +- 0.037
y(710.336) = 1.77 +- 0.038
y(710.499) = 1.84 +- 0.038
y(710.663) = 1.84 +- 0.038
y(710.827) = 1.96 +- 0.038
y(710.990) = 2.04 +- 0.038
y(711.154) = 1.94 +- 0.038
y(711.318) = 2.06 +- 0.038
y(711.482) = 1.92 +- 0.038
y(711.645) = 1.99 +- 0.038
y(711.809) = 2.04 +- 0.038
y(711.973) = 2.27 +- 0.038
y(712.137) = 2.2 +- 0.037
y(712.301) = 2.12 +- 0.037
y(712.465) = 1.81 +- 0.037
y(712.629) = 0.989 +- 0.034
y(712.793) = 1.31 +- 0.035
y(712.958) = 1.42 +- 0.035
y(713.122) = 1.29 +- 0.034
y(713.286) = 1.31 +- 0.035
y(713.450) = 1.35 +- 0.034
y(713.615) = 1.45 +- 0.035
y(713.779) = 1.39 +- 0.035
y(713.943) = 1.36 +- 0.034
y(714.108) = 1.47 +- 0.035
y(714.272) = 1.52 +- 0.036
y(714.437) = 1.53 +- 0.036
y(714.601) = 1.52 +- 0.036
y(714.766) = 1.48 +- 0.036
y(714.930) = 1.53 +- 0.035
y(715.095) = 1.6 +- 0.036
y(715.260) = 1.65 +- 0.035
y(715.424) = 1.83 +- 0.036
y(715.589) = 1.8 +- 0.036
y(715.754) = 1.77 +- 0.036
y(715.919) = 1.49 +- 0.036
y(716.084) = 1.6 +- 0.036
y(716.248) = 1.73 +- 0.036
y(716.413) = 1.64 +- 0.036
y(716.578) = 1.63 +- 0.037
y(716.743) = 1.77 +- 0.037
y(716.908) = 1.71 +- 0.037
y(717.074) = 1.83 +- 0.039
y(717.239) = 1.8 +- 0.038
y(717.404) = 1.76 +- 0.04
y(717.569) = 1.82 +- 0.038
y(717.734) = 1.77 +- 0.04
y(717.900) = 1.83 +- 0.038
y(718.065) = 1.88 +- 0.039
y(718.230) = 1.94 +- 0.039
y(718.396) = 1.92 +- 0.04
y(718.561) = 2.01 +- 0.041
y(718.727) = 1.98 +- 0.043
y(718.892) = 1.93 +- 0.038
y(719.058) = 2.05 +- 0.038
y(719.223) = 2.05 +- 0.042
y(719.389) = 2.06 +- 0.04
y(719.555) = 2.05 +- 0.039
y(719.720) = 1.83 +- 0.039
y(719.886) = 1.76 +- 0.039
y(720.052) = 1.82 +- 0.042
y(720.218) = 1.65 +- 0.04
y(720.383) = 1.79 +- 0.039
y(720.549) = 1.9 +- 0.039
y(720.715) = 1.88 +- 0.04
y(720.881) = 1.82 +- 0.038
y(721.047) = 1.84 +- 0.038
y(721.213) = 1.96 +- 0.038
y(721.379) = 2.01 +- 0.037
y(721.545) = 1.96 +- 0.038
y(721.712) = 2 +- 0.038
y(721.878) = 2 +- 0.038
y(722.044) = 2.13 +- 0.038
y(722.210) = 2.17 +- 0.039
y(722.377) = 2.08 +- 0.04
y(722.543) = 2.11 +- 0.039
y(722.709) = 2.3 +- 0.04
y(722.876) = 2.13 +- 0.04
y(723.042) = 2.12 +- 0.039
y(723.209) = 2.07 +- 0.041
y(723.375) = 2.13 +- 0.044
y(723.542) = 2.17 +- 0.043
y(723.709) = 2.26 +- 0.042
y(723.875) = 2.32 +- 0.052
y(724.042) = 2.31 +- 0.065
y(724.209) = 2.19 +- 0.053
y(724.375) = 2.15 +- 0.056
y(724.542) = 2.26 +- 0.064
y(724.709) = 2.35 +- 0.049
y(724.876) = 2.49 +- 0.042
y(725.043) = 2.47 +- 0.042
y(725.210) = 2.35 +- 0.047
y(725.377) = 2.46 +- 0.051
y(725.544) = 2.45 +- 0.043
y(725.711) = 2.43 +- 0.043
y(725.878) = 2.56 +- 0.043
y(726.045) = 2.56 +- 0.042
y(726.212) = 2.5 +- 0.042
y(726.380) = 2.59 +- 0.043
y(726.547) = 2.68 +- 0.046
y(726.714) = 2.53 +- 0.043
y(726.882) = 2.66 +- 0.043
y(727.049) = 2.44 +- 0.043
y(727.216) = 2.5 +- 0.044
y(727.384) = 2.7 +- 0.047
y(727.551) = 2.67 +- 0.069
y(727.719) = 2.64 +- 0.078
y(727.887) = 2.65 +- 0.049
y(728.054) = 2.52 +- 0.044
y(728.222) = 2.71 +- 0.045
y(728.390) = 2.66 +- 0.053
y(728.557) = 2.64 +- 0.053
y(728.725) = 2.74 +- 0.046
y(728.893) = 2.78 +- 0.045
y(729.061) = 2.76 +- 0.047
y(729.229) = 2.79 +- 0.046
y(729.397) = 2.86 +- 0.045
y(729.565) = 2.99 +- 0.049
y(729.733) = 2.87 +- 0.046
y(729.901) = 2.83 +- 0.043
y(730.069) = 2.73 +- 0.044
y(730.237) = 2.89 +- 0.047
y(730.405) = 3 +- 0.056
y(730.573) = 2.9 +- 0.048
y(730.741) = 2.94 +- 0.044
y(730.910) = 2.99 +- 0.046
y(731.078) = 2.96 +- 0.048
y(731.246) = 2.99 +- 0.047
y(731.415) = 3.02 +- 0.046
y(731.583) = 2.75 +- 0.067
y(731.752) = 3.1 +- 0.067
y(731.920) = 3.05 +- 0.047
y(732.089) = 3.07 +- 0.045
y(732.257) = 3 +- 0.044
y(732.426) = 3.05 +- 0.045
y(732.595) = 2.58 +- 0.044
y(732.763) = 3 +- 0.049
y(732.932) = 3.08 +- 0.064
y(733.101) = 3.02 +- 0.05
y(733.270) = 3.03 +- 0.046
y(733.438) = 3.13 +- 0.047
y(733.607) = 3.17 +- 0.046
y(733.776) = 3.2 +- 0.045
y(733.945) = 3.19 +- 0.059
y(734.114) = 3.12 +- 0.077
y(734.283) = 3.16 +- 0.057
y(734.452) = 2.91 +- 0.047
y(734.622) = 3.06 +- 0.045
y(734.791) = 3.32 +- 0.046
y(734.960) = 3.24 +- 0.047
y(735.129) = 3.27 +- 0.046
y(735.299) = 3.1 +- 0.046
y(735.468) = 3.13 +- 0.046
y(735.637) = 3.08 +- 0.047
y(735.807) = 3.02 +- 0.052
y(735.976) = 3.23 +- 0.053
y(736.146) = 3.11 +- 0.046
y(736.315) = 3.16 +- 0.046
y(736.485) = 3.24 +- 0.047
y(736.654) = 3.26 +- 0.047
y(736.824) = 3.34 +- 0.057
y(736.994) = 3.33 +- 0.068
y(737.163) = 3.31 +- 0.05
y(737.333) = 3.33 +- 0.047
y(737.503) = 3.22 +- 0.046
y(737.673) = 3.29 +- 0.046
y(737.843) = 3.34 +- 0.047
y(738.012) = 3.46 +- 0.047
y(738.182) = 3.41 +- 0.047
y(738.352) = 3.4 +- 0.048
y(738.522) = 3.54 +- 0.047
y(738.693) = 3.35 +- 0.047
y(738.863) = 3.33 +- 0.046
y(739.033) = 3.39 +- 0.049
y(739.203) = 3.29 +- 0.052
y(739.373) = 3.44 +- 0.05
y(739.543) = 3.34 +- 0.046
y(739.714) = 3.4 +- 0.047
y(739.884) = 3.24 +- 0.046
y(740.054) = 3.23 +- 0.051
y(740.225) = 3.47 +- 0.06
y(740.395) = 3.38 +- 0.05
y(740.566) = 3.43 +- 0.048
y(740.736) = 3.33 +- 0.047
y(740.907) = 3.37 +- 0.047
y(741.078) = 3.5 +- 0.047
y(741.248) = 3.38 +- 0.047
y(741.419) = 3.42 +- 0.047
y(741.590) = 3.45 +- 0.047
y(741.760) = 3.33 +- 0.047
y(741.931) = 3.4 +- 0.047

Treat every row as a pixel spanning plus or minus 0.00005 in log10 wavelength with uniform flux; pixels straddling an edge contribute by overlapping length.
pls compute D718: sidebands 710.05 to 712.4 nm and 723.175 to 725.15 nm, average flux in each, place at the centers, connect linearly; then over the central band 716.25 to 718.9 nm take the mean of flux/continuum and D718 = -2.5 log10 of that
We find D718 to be 0.17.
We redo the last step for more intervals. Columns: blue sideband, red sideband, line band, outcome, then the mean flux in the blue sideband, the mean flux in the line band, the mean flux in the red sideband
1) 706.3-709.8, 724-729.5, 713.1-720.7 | 0.30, 2.01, 1.72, 2.55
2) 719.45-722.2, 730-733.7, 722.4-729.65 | -0.03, 1.91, 2.48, 2.98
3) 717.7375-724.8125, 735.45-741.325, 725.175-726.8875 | -0.06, 2.03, 2.52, 3.32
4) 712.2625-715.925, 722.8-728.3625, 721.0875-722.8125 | 0.04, 1.51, 2.07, 2.43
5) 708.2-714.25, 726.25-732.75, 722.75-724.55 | 0.12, 1.73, 2.19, 2.8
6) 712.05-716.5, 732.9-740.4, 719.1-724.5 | 0.05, 1.56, 2.03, 3.25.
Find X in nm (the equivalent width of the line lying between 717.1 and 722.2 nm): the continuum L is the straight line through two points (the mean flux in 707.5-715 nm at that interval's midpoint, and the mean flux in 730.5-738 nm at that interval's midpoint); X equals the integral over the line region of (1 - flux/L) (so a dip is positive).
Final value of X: 0.78 nm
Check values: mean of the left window 1.76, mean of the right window 3.11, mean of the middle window 1.91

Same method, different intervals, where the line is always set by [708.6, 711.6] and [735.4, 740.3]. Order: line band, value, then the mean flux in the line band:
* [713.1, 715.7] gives 0.65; 1.51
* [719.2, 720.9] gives 0.33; 1.87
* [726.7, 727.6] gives 0.04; 2.58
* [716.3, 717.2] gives 0.18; 1.72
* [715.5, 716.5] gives 0.20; 1.67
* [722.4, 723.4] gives 0.14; 2.14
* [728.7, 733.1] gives 0.00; 2.92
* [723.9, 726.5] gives 0.20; 2.41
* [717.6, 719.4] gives 0.24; 1.94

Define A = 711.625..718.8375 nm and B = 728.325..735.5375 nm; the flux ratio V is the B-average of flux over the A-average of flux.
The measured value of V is 1.77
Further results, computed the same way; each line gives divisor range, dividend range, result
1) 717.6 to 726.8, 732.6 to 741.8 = 1.53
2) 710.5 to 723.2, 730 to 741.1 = 1.76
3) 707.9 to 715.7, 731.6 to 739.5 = 1.84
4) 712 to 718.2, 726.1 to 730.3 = 1.65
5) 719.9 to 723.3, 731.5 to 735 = 1.54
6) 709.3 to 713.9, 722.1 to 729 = 1.41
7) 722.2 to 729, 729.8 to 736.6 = 1.25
